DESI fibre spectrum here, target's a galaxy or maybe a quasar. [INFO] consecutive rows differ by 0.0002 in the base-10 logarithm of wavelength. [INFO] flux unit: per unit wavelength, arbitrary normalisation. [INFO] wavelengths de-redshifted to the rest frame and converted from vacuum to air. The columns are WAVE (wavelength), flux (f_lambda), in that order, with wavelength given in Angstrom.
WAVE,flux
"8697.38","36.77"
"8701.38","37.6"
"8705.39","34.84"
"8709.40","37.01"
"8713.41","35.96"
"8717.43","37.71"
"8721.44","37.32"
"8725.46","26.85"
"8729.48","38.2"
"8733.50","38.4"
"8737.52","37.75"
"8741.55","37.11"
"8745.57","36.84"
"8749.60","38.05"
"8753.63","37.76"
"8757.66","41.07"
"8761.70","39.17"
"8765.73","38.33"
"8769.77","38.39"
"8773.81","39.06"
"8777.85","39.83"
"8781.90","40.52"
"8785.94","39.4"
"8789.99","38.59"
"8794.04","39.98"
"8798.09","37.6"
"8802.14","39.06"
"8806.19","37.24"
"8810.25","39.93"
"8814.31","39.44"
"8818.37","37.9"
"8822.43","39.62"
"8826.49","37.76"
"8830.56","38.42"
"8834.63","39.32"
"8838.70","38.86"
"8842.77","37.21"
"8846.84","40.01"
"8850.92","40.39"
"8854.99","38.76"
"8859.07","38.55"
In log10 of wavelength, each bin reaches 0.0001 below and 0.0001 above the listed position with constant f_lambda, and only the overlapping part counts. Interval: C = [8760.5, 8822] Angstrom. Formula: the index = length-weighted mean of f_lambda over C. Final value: 39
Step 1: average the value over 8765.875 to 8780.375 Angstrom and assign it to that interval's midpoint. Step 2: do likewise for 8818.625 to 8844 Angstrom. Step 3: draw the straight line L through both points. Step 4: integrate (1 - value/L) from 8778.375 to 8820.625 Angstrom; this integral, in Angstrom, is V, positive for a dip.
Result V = -0.22 Angstrom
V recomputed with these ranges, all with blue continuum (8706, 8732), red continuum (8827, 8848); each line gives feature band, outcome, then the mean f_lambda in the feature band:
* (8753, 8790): -2.40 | 39.3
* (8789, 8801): -0.40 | 38.8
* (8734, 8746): -0.45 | 37.4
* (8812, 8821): -0.16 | 38.8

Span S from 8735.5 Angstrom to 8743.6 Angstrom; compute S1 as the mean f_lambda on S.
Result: 37.4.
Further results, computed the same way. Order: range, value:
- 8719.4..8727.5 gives 32.1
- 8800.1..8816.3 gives 38.9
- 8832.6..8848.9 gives 38.8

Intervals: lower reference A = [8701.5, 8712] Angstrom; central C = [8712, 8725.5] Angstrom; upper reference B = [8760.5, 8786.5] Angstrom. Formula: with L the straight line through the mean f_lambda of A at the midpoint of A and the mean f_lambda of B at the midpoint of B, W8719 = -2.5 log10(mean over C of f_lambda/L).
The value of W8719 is 0.04 mag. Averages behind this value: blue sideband 36.2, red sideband 39.2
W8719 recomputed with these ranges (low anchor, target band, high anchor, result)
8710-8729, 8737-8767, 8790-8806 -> -0.052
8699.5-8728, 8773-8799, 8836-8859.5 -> -0.058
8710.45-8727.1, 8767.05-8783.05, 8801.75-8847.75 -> -0.070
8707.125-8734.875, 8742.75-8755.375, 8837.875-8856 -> -0.028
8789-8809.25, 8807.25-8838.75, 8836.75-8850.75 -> -0.003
